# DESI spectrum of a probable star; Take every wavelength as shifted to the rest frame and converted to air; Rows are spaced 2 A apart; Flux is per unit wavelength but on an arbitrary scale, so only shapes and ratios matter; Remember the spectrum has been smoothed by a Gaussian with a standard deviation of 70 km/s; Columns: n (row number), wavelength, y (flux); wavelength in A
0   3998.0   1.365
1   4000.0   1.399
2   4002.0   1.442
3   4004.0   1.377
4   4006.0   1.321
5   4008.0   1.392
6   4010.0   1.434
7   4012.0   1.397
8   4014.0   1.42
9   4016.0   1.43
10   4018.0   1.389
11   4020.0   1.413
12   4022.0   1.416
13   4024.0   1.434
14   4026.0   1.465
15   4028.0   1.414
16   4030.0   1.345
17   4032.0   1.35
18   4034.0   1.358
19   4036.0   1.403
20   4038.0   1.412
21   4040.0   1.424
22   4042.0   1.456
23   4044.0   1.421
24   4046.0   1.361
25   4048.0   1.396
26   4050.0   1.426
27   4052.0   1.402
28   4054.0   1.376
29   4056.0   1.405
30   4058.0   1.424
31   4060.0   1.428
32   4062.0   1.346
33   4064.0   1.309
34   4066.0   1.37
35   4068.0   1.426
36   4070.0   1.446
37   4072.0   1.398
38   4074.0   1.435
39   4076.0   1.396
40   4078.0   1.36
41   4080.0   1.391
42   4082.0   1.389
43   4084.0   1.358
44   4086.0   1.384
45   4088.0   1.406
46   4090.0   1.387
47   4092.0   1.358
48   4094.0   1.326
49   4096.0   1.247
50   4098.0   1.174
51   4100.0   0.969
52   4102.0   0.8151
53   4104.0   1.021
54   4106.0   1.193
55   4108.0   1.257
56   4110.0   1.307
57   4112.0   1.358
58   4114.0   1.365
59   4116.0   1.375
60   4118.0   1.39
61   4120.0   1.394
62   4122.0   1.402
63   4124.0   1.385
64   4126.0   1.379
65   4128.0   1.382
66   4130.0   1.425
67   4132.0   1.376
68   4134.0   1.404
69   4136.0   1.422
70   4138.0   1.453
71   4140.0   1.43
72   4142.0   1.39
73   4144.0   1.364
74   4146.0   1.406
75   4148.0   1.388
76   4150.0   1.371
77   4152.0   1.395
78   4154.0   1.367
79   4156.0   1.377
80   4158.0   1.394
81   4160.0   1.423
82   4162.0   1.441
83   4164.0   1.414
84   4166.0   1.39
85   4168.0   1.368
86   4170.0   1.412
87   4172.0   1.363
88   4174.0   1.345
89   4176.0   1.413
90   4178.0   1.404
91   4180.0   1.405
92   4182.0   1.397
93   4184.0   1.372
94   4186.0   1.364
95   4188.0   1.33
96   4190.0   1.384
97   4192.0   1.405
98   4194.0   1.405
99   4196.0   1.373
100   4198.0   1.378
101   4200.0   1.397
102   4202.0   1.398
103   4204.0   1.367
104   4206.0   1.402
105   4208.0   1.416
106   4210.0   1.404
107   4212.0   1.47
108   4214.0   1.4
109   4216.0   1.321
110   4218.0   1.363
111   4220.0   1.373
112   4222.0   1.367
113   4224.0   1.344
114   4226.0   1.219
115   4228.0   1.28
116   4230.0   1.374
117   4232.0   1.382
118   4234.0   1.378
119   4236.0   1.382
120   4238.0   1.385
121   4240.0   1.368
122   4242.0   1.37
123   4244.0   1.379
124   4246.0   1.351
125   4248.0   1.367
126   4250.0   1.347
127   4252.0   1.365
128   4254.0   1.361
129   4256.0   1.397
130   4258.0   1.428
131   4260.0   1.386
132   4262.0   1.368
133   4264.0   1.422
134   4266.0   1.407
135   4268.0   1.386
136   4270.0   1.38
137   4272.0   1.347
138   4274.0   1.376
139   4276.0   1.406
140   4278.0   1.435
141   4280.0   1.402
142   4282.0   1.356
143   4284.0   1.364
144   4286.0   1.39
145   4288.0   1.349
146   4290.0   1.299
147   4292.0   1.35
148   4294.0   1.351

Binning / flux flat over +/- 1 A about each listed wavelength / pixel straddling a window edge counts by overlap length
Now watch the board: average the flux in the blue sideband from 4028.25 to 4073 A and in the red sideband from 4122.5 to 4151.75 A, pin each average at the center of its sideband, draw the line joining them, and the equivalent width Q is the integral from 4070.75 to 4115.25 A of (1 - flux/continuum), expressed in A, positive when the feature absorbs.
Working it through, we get 3.47 A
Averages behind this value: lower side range 1.39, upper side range 1.4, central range 1.29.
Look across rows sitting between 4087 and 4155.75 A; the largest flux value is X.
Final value 1.453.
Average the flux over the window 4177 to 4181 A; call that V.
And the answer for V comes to 1.4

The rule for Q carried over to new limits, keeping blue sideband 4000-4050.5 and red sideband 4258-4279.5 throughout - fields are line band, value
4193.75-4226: 0.4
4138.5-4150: 0.0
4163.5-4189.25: 0.3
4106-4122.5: 0.6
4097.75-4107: 2.5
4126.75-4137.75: 0.0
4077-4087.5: 0.2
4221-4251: 0.9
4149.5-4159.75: 0.1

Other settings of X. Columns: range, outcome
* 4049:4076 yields 1.446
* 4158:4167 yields 1.441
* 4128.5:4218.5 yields 1.47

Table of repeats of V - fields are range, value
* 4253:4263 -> 1.39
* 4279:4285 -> 1.37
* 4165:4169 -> 1.38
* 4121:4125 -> 1.39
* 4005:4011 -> 1.38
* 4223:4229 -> 1.28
